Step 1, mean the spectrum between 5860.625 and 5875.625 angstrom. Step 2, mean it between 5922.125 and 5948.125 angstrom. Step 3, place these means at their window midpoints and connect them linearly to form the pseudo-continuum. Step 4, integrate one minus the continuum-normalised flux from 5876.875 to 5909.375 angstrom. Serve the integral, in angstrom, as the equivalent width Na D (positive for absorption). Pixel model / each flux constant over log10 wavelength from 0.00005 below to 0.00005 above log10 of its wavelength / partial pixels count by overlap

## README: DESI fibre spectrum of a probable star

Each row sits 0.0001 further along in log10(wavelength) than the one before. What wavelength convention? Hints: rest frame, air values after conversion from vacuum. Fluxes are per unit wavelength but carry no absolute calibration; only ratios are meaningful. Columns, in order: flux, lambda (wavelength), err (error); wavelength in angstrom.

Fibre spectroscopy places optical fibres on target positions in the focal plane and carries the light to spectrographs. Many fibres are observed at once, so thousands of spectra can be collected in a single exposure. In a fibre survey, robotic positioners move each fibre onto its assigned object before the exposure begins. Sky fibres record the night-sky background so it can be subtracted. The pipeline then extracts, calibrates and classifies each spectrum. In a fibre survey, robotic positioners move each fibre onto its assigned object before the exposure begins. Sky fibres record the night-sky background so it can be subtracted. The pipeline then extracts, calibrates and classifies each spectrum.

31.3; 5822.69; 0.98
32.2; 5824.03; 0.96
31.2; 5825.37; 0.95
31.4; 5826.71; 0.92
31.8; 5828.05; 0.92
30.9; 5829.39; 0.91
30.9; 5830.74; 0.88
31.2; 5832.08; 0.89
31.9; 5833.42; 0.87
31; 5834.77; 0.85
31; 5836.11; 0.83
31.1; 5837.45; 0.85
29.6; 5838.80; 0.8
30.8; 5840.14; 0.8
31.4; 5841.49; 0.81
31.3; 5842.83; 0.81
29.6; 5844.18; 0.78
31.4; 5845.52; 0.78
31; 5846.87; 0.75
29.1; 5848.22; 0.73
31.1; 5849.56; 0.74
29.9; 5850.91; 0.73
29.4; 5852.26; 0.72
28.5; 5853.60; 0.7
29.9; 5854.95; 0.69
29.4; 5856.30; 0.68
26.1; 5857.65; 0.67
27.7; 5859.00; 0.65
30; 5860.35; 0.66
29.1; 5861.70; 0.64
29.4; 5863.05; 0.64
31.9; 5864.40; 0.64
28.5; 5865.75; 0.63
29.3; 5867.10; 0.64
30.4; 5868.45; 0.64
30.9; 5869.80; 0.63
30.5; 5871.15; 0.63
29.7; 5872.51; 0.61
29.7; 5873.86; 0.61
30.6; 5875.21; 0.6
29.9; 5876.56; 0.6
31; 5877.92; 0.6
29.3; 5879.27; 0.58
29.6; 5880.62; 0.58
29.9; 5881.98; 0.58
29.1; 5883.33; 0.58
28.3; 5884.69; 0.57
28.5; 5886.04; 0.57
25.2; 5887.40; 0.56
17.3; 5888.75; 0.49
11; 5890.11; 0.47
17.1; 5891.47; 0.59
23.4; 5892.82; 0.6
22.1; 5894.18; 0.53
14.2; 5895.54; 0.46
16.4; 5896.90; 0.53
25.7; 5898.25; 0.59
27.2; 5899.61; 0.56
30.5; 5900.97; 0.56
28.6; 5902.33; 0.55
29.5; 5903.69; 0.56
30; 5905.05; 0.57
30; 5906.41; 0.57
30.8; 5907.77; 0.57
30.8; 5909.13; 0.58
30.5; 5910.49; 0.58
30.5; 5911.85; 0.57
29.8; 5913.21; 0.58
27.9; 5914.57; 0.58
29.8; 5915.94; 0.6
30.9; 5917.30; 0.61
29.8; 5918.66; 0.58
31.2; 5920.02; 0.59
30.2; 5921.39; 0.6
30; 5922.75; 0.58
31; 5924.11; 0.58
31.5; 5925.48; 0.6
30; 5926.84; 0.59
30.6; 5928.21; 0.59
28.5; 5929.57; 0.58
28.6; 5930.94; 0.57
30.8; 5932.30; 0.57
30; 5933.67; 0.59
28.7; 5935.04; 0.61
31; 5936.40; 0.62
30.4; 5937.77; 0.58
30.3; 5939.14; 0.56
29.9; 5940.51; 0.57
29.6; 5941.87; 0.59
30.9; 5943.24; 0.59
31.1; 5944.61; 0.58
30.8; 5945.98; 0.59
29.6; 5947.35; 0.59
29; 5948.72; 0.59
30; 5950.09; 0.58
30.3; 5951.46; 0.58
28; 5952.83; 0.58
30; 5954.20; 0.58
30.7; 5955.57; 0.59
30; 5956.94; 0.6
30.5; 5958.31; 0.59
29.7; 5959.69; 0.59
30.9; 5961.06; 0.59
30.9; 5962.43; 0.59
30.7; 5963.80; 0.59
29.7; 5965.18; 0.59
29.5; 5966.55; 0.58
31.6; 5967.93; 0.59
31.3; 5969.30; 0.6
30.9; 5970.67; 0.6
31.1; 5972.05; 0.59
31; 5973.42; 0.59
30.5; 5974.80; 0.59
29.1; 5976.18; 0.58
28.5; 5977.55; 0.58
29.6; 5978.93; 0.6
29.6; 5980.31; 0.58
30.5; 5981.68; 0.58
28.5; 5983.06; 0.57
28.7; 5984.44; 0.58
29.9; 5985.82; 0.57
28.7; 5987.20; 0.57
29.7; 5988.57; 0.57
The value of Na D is 4.8 angstrom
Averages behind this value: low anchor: 30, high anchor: 30.2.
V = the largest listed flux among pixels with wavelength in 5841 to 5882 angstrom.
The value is 31.9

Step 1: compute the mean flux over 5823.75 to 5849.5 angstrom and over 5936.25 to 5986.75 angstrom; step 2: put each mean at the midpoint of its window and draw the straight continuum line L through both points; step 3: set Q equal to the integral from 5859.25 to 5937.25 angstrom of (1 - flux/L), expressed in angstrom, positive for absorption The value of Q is 6.00 angstrom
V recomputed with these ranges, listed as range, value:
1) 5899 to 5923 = 31.2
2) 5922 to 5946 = 31.5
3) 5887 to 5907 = 30.5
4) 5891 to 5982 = 31.6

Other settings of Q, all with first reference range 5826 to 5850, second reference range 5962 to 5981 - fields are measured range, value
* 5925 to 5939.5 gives 0.2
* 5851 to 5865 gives 0.8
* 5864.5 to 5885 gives 0.6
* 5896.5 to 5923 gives 1.3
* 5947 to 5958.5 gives 0.2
